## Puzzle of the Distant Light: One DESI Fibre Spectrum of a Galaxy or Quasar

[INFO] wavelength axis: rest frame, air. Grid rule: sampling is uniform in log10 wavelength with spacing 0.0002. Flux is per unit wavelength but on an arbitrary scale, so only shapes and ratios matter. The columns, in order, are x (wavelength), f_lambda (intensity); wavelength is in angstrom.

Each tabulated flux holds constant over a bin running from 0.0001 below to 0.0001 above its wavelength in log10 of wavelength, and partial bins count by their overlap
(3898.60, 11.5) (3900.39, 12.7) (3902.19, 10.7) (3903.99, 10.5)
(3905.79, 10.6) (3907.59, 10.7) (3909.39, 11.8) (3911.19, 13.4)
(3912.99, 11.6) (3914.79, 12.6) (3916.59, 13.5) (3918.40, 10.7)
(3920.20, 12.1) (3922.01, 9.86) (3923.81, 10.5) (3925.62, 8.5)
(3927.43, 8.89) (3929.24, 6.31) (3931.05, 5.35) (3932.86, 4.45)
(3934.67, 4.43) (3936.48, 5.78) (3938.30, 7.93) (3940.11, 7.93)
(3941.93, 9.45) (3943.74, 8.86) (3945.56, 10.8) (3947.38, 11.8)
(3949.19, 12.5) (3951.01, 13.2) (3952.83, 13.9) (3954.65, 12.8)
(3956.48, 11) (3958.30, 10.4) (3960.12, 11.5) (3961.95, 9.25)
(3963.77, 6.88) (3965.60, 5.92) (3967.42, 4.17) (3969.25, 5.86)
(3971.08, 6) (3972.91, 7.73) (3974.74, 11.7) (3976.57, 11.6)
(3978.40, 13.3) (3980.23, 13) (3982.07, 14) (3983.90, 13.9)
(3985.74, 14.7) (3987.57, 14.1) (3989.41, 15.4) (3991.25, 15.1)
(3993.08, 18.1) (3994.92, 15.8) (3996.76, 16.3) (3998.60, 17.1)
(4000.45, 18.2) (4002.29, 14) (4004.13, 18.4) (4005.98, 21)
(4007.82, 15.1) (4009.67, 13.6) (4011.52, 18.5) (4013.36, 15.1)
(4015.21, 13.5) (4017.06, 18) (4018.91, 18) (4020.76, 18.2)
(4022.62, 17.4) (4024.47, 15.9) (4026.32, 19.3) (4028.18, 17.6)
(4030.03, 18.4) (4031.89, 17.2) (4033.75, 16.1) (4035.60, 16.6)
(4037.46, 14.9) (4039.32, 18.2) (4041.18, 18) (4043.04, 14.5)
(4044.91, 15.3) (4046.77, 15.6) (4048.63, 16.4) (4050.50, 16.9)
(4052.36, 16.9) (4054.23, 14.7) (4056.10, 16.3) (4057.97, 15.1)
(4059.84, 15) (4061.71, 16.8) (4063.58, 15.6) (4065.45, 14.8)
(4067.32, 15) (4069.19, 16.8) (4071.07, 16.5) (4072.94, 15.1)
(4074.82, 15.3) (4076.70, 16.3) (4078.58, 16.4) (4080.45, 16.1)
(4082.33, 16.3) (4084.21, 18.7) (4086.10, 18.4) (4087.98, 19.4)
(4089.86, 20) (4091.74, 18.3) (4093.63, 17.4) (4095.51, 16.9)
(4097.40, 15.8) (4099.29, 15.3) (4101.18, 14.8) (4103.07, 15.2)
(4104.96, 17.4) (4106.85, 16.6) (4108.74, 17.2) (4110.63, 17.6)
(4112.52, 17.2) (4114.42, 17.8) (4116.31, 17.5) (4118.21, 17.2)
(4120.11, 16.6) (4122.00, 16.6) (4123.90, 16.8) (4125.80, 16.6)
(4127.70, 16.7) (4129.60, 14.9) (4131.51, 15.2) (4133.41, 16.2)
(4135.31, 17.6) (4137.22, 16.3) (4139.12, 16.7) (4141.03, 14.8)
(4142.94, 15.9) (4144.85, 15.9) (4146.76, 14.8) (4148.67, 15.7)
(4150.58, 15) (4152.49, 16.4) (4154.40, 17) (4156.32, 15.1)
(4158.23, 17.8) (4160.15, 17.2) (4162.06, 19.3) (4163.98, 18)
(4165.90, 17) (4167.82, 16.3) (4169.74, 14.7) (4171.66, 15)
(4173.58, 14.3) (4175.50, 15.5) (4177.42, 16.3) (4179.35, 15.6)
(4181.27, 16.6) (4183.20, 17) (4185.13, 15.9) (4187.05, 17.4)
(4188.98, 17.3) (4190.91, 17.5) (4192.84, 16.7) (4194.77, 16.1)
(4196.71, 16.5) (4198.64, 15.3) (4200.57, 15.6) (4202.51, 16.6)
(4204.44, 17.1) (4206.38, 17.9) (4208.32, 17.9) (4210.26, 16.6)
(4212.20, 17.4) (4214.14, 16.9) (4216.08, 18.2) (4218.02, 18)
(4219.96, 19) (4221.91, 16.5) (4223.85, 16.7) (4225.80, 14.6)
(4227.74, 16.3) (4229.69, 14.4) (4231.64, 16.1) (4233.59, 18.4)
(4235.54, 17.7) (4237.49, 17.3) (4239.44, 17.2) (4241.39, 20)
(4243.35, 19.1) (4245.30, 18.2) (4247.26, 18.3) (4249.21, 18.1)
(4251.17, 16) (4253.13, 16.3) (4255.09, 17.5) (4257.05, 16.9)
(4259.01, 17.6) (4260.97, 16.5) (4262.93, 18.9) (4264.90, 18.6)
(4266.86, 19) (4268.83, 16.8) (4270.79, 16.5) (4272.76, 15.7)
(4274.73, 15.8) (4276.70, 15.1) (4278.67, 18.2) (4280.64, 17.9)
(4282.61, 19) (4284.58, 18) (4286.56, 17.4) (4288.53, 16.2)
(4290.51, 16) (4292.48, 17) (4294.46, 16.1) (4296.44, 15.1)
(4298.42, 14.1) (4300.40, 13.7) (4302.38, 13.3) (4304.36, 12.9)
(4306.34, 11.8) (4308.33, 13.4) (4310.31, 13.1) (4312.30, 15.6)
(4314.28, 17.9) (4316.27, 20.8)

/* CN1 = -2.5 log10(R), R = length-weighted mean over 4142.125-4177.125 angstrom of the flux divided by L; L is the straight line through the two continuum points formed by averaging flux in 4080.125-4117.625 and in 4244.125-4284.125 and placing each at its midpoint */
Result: 0.07 mag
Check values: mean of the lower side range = 17.2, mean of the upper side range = 17.4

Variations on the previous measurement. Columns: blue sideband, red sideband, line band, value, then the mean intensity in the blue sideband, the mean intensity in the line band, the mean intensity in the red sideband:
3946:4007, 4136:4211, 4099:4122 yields -0.105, 12.7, 16.7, 16.4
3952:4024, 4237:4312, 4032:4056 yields -0.148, 13.6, 16.2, 16.5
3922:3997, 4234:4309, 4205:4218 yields -0.133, 10.4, 17.5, 16.7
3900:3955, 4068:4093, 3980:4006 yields -0.203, 10.1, 15.8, 17.2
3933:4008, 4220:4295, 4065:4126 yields -0.186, 11.8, 16.8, 17.2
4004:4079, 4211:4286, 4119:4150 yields 0.050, 16.4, 16.1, 17.3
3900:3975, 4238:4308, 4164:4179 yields -0.087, 9.59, 15.7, 16.7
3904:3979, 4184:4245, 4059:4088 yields -0.228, 9.64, 16.3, 17.1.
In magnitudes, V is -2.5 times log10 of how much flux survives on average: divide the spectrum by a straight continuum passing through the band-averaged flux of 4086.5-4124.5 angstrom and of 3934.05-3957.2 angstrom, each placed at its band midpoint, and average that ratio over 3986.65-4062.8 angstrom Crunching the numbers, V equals -0.219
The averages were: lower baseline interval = 10.1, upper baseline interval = 17.1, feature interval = 16.5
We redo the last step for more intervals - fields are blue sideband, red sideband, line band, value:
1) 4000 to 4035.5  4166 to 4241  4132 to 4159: 0.05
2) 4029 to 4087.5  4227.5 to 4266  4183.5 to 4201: 0.04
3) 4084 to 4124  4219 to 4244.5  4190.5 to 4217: 0.02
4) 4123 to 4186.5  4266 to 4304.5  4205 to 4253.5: -0.07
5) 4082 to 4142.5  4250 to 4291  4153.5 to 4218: 0.02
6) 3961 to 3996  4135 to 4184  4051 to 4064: -0.17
